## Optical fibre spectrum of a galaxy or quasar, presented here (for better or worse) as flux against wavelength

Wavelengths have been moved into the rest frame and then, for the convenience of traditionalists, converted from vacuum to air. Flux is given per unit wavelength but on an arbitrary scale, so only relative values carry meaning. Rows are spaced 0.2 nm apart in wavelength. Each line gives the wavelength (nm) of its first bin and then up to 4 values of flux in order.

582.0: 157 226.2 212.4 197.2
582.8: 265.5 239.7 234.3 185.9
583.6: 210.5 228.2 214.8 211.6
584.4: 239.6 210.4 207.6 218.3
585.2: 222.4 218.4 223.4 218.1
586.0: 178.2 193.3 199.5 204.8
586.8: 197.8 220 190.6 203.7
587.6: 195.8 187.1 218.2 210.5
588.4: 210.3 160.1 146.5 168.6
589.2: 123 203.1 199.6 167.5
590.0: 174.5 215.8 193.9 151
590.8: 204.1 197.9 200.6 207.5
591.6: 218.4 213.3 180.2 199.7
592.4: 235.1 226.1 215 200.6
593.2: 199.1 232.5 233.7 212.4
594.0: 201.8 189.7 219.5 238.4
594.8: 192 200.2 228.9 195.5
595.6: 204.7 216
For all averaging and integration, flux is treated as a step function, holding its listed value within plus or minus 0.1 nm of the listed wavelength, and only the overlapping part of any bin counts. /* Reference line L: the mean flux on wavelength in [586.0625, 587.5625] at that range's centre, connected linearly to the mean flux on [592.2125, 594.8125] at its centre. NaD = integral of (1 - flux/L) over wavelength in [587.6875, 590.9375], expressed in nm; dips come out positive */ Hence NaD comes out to 0.35 nm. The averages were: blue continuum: 201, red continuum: 215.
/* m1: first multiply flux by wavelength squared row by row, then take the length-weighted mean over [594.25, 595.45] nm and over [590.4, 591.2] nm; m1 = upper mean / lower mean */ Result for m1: 1.15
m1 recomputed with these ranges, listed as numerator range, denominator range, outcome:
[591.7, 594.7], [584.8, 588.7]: 1.07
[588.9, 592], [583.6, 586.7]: 0.91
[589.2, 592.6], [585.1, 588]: 0.98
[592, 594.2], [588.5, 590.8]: 1.23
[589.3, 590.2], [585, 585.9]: 0.87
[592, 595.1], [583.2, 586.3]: 1.03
